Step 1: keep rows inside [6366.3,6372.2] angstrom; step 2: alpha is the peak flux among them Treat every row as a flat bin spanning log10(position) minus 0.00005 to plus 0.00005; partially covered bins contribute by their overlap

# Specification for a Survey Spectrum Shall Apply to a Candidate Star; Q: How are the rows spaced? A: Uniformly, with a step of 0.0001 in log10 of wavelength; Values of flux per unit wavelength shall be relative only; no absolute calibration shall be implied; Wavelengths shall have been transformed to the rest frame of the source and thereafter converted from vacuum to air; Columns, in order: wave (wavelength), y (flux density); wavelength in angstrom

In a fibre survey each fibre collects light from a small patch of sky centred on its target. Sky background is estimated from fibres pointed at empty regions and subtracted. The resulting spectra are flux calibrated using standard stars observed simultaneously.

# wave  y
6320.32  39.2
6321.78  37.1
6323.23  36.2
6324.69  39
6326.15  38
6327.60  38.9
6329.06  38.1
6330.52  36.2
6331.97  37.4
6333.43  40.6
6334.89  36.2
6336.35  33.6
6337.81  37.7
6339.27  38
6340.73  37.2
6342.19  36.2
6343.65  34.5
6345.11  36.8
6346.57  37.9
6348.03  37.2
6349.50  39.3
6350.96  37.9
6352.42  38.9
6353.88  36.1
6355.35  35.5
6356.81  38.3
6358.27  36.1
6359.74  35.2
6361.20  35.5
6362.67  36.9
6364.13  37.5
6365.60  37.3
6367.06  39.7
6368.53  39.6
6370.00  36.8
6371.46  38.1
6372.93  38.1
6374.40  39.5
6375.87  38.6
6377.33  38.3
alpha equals 39.7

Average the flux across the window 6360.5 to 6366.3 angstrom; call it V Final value 36.8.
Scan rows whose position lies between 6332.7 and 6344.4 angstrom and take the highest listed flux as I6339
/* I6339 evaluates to 40.6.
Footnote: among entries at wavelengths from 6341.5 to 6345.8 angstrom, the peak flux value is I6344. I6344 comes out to 36.8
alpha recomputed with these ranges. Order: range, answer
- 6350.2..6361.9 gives 38.9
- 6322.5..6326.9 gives 39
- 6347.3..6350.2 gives 39.3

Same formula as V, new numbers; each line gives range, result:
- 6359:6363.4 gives 35.8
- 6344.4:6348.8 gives 37.3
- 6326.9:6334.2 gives 38.2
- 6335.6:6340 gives 36.4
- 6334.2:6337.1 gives 34.9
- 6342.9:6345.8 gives 35.7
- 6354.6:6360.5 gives 36.3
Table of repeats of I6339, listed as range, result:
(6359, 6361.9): 35.5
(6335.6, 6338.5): 37.7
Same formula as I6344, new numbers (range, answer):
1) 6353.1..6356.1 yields 36.1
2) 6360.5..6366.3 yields 37.5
